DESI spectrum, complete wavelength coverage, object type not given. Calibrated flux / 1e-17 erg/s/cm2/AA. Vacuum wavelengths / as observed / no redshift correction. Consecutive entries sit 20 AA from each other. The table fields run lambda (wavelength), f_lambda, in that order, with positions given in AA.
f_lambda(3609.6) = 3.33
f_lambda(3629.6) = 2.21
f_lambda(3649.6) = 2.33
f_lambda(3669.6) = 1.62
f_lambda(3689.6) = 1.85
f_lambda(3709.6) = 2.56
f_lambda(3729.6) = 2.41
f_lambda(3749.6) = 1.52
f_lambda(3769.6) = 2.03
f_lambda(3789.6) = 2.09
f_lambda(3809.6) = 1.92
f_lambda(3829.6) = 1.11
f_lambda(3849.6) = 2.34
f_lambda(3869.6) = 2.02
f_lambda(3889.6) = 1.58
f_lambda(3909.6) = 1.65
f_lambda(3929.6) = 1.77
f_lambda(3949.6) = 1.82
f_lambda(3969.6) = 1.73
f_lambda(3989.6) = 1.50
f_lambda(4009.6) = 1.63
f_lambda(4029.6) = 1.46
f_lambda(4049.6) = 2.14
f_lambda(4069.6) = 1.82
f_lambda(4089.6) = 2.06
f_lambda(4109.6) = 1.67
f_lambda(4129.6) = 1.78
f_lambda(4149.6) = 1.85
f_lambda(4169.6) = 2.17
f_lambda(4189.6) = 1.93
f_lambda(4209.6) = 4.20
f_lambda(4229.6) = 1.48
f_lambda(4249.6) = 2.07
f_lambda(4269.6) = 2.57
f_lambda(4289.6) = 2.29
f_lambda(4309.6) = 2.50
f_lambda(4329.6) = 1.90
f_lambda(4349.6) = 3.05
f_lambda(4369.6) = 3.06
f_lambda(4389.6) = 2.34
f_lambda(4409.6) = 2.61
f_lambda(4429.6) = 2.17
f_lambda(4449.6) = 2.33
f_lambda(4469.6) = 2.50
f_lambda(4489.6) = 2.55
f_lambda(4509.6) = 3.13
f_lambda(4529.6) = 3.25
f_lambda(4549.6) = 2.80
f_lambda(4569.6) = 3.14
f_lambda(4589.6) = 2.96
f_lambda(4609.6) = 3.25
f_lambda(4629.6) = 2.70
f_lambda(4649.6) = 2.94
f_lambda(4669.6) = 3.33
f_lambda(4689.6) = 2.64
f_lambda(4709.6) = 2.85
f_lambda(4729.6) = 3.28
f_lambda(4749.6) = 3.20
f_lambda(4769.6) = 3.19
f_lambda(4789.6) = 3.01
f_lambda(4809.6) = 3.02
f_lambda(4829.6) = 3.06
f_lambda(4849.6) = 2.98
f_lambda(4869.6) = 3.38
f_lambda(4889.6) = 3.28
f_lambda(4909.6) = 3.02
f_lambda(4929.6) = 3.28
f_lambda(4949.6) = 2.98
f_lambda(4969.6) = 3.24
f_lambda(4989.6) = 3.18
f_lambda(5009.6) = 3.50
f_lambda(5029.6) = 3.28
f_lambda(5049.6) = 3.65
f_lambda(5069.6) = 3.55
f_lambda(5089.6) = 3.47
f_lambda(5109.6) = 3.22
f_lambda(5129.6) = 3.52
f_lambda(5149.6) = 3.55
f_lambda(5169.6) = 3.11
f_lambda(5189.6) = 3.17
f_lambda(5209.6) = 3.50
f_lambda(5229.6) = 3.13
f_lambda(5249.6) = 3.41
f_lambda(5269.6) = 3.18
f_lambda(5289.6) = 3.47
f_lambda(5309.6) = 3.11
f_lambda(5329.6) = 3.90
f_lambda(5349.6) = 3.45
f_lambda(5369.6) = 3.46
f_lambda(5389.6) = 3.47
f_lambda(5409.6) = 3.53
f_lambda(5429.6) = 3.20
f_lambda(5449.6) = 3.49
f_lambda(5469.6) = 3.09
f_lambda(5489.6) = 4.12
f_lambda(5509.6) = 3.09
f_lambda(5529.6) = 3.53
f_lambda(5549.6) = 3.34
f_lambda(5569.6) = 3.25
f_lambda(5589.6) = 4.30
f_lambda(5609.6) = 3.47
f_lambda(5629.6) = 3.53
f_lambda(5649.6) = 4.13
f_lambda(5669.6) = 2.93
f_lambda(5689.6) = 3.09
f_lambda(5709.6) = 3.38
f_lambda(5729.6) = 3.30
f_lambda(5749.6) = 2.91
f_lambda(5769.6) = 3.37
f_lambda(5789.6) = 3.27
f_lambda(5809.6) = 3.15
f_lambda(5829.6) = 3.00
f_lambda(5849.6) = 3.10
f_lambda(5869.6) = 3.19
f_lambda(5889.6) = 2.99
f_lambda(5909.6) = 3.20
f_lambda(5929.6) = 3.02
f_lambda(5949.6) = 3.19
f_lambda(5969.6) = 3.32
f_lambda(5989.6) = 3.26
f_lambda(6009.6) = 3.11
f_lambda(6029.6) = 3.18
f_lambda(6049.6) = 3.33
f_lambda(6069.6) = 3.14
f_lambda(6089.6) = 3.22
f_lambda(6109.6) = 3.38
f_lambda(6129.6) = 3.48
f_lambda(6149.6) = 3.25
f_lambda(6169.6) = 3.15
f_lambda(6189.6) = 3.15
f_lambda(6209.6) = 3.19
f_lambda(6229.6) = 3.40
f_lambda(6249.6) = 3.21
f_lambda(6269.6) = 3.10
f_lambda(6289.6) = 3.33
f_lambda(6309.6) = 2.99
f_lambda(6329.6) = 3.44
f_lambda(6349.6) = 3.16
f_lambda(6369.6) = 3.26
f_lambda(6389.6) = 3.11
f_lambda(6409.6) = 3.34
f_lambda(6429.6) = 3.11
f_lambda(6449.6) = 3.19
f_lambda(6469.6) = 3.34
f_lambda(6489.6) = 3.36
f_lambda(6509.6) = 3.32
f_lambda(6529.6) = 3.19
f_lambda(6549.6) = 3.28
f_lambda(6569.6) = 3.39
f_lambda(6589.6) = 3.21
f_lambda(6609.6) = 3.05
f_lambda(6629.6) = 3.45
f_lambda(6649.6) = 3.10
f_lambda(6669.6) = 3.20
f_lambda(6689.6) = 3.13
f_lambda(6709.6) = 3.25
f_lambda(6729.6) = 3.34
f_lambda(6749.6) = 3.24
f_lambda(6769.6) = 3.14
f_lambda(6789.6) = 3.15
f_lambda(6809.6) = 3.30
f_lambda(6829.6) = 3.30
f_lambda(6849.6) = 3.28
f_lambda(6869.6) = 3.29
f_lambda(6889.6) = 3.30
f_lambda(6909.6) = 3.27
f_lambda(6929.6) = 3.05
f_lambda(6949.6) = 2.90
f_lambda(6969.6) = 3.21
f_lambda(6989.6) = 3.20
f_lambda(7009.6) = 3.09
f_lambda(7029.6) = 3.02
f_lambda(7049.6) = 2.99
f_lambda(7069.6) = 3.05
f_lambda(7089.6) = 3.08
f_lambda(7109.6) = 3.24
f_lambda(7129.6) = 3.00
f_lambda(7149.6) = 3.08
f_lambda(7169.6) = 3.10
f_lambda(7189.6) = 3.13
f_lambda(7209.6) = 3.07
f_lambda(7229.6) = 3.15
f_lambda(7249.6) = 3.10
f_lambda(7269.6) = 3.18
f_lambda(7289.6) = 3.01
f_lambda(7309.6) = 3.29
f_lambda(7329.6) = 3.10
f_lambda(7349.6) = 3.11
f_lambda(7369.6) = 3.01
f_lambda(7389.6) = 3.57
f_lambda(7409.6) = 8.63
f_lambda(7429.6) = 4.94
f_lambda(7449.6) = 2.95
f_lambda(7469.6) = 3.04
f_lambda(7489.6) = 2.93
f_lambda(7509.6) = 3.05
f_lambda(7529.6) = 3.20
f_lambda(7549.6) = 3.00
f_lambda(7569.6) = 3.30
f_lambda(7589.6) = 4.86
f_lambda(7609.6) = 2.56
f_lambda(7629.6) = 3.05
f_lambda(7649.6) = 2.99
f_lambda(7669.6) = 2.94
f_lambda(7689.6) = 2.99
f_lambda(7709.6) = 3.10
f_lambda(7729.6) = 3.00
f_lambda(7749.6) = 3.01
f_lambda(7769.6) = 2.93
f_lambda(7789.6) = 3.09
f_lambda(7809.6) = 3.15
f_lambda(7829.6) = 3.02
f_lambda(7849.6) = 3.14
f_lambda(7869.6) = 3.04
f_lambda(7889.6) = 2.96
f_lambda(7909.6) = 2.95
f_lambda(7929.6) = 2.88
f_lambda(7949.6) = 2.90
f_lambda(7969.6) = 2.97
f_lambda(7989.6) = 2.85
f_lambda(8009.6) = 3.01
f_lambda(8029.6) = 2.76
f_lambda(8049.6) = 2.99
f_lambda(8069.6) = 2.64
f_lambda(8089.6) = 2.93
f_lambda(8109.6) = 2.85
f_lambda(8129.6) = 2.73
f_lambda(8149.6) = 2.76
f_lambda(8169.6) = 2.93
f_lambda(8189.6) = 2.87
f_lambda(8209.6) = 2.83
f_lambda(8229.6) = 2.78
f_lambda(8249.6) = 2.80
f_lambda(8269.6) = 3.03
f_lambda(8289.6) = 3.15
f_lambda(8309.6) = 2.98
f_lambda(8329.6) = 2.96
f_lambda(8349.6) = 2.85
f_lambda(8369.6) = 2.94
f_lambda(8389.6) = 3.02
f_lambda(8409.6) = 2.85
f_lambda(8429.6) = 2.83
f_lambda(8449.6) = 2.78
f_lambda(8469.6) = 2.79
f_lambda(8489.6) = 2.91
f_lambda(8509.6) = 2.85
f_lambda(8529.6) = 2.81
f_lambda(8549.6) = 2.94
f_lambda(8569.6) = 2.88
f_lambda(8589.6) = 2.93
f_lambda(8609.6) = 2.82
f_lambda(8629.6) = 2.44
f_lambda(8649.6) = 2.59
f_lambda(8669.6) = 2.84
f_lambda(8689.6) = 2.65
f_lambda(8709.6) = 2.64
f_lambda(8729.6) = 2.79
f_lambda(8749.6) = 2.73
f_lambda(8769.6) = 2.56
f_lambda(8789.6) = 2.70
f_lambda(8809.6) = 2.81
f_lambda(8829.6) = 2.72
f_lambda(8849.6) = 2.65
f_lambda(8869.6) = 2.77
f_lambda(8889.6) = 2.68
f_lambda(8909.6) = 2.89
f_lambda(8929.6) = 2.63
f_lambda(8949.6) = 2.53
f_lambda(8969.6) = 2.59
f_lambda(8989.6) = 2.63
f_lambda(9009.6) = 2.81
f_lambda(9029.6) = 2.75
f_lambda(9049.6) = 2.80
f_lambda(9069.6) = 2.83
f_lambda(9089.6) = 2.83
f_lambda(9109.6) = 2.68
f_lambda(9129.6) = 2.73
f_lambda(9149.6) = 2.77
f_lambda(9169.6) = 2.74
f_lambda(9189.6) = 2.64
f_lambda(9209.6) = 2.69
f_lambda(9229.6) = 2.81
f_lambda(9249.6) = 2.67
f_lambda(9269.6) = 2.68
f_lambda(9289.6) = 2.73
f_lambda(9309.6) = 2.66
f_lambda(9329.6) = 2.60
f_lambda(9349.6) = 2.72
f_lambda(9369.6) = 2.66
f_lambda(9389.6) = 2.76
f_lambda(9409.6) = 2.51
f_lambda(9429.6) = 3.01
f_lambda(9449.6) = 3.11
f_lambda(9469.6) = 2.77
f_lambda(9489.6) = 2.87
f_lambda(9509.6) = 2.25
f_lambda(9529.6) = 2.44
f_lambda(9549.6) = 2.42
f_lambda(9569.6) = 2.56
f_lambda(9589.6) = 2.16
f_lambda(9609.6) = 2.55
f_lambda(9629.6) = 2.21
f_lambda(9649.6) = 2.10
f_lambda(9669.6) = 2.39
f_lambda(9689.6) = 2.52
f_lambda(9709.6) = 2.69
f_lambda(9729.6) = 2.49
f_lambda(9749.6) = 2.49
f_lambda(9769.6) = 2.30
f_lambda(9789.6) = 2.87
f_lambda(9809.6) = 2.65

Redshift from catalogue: 0.13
